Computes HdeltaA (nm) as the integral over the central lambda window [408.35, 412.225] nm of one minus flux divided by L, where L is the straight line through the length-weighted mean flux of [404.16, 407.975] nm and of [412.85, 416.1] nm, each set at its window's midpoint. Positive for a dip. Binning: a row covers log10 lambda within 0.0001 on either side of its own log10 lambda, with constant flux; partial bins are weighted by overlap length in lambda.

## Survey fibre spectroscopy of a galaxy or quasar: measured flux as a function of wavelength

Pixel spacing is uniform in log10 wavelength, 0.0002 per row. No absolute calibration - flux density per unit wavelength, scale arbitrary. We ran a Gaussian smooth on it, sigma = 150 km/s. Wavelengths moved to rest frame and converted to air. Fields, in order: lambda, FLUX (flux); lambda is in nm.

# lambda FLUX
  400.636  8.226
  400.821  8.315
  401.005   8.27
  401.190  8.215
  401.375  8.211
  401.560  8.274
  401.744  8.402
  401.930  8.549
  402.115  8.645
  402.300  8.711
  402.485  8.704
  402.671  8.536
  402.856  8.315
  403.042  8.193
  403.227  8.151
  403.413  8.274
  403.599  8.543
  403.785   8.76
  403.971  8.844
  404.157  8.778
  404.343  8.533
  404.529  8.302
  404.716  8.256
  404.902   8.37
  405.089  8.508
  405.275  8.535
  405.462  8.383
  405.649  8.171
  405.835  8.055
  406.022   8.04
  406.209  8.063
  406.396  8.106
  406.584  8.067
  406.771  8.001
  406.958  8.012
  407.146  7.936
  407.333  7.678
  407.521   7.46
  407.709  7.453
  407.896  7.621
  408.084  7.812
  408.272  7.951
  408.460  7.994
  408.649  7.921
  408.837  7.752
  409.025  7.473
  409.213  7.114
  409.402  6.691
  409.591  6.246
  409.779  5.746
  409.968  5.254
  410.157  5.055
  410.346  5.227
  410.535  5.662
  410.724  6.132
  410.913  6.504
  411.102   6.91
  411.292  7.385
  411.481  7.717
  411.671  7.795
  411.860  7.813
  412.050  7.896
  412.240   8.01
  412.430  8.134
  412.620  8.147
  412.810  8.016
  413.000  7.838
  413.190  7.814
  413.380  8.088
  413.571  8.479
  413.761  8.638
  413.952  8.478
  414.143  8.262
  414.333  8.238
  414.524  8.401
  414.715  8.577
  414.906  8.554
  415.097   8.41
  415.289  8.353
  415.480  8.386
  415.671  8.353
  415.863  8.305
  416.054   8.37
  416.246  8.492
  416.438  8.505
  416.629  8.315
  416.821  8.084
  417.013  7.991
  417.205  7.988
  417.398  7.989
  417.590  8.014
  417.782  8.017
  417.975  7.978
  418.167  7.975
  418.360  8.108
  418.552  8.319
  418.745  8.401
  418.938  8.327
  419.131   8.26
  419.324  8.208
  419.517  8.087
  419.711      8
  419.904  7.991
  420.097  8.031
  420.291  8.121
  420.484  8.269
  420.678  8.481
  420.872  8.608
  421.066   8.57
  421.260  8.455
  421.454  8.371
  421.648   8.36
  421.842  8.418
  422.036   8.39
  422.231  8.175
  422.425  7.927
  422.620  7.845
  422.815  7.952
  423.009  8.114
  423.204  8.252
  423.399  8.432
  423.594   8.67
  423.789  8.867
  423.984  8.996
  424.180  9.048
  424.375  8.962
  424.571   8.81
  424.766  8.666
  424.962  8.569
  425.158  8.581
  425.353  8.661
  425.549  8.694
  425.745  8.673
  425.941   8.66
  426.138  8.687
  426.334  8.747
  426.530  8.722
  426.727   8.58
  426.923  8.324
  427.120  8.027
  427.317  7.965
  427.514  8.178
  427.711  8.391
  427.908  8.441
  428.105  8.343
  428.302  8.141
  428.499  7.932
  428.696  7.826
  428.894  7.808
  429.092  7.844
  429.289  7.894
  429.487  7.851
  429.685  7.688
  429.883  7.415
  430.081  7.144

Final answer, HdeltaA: 0.64 nm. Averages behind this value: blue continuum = 8.1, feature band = 6.84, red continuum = 8.32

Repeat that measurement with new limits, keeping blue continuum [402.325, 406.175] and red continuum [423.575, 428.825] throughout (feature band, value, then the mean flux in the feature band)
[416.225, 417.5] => 0.04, 8.18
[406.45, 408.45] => 0.15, 7.81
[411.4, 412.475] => 0.07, 7.88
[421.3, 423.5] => 0.07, 8.21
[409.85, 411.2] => 0.42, 5.82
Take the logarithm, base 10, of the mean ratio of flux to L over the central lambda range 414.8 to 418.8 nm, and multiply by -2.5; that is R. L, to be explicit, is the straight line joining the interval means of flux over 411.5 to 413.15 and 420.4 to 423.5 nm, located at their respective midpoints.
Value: -0.017 mag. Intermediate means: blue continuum 7.94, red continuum 8.29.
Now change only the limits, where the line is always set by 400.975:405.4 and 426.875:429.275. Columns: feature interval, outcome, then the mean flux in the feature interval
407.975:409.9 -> 0.16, 7.24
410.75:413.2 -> 0.09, 7.64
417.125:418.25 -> 0.03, 7.99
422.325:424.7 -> -0.04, 8.49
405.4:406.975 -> 0.04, 8.1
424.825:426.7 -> -0.07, 8.66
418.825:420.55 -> 0.01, 8.14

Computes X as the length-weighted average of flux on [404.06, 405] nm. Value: 8.45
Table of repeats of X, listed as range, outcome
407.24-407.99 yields 7.55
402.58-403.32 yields 8.3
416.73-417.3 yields 8.02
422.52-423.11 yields 7.97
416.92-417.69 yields 7.99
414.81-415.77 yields 8.41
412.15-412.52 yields 8.07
